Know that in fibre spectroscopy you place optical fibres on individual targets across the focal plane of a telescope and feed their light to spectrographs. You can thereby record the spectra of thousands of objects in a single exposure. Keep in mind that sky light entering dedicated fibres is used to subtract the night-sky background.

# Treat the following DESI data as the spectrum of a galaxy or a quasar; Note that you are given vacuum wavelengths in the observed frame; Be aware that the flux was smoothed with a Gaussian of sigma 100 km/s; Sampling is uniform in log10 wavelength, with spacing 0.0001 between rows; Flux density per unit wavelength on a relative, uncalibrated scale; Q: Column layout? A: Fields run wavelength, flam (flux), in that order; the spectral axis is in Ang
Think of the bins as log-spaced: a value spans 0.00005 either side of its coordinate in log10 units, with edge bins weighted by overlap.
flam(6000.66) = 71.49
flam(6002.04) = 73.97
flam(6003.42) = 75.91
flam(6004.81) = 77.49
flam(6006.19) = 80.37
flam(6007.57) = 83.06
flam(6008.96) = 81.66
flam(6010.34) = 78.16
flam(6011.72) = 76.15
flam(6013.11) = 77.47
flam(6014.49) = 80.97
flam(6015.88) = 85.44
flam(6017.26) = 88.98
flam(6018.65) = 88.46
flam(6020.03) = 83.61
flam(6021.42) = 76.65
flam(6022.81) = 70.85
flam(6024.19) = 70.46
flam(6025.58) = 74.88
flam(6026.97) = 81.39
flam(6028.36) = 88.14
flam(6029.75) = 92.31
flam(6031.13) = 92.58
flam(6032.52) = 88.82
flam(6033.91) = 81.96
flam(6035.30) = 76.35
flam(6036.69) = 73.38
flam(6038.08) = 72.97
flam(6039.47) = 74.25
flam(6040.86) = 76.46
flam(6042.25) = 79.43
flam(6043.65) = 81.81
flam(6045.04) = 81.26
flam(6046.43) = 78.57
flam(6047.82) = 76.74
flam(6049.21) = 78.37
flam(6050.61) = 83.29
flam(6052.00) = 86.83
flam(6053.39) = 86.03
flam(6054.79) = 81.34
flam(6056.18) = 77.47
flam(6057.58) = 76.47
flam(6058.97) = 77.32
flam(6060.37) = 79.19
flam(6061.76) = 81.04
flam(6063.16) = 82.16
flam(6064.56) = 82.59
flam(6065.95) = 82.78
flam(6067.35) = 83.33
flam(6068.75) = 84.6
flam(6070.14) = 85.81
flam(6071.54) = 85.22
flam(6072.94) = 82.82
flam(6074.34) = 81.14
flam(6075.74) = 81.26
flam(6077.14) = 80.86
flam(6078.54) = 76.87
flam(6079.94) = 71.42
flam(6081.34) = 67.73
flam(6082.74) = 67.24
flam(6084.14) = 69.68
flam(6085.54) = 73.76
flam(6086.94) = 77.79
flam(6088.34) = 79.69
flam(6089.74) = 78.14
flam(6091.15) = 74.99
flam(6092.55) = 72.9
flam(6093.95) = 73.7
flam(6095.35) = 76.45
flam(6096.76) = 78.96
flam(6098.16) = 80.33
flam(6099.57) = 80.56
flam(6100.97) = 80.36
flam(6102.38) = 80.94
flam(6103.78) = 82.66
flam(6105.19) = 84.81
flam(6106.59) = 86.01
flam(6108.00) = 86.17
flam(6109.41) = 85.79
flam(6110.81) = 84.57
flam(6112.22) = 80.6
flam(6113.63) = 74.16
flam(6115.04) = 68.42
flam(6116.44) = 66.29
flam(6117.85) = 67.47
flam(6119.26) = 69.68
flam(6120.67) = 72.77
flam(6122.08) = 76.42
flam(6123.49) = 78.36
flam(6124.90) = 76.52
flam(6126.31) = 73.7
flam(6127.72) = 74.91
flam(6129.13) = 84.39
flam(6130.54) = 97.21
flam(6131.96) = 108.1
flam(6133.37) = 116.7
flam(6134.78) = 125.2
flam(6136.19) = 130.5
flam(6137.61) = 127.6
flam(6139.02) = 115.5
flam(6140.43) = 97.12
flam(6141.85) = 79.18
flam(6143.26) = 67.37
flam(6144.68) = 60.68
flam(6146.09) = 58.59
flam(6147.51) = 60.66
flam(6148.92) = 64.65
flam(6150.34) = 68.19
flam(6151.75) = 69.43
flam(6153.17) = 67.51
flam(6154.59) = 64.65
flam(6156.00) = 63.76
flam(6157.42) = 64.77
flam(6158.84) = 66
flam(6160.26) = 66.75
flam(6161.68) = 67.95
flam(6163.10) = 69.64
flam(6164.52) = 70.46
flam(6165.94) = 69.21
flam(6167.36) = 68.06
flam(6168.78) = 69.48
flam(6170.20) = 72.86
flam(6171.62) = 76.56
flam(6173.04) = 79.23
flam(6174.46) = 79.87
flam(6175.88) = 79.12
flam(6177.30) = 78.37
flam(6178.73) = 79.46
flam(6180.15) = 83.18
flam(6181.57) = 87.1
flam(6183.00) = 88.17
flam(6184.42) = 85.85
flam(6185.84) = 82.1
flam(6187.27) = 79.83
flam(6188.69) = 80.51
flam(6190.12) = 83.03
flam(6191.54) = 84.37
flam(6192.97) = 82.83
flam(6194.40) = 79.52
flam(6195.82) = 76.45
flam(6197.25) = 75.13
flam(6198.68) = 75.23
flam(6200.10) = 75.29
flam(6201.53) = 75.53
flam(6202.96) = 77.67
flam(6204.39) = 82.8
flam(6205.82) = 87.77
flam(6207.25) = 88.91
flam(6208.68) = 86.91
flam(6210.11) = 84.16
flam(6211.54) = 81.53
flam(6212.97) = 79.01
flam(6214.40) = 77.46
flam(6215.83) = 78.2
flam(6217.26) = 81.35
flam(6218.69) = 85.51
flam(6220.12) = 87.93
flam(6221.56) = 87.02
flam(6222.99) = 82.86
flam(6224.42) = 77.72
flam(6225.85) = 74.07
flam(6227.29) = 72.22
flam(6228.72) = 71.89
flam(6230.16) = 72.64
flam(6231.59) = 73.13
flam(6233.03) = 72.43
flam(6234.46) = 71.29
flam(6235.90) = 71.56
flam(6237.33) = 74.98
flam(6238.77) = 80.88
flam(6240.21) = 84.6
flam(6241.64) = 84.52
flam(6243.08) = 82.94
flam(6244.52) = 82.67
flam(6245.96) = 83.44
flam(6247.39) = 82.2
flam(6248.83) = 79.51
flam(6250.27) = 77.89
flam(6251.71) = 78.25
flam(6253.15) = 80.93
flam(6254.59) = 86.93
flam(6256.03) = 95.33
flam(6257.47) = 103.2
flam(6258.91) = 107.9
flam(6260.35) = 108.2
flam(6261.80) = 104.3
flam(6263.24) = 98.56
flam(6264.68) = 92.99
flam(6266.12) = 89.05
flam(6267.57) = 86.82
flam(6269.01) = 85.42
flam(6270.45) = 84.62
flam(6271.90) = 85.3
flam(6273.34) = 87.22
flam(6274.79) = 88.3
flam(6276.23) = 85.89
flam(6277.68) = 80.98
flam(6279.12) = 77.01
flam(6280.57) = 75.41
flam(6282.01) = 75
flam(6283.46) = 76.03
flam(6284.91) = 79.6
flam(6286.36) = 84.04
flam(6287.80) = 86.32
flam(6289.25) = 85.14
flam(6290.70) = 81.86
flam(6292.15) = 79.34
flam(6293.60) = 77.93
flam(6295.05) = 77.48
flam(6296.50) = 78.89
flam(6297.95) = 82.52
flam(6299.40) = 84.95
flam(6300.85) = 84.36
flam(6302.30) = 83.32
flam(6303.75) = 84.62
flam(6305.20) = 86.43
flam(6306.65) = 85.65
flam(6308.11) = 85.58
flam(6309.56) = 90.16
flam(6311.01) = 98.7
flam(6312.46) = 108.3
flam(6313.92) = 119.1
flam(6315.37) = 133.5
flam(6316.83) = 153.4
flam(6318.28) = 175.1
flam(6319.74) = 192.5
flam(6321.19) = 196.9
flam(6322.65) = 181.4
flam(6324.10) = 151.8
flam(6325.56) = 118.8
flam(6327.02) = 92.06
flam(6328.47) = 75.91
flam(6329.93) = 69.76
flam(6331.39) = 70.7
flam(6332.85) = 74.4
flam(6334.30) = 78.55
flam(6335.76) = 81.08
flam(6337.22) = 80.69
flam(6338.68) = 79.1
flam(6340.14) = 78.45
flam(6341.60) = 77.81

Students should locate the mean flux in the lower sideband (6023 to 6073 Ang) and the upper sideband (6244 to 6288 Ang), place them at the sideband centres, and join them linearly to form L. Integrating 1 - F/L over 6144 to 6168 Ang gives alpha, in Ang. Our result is 5.1 Ang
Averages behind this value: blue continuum 80.9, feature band 65.9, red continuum 86.8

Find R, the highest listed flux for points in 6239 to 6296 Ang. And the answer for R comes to 108.2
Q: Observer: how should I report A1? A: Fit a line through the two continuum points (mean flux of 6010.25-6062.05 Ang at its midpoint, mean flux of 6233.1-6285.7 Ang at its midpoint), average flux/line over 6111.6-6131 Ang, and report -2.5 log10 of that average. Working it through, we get 0.093 mag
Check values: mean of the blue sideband 80.4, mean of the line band 75.5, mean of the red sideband 85.1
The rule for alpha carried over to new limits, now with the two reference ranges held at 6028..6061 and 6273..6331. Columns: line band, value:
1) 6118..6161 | 3.2 Ang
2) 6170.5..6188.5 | 1.9 Ang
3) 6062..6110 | 2.6 Ang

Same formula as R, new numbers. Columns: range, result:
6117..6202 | 130.5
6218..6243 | 87.93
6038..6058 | 86.83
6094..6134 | 116.7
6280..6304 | 86.32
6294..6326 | 196.9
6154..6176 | 79.87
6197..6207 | 87.77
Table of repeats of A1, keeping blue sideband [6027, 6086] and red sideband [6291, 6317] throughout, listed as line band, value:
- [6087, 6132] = 0.05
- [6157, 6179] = 0.19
